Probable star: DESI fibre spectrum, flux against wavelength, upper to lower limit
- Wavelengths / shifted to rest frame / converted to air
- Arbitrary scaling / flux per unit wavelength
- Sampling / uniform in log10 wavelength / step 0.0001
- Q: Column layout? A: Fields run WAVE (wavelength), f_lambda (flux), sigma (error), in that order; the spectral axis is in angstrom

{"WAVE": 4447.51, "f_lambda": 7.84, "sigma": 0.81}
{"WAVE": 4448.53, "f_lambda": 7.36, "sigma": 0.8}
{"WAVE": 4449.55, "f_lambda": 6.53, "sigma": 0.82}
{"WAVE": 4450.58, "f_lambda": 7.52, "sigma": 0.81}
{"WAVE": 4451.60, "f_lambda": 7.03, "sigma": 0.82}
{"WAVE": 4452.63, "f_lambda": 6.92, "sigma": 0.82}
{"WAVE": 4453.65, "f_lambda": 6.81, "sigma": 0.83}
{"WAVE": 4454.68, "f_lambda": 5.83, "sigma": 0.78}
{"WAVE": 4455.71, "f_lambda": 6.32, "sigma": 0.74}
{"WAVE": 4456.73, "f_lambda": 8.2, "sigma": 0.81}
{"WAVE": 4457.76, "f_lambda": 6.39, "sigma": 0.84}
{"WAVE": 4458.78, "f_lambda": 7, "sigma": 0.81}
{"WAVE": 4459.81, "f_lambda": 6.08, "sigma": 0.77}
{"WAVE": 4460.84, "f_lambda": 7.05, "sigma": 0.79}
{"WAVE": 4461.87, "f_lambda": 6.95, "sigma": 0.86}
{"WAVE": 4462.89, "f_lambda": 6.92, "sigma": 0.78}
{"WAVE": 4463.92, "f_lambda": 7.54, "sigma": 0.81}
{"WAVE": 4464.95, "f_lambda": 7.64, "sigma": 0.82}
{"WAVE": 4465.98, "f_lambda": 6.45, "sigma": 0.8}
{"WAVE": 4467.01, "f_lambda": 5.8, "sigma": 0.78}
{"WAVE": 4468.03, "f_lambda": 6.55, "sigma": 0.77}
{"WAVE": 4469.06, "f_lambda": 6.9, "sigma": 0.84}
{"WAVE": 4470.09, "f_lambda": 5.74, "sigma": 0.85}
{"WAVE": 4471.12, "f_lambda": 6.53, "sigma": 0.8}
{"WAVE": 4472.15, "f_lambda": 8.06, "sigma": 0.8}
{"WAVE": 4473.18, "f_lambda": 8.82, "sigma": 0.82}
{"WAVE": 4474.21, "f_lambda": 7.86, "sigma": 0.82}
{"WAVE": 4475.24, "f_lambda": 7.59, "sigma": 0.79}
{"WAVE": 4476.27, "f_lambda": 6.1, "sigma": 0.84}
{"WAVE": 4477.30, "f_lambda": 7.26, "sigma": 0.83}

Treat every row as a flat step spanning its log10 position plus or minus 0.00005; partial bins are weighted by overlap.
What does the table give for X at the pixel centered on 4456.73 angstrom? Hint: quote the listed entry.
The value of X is 8.2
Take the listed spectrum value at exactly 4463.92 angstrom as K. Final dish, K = 7.54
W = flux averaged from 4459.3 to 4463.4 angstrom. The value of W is 6.75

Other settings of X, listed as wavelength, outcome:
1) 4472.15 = 8.06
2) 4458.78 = 7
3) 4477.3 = 7.26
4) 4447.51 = 7.84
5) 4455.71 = 6.32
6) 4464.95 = 7.64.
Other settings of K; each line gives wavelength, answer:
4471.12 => 6.53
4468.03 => 6.55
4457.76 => 6.39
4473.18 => 8.82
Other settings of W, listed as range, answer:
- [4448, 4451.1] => 7.16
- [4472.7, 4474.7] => 8.34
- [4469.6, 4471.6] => 6.13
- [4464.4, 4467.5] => 6.63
